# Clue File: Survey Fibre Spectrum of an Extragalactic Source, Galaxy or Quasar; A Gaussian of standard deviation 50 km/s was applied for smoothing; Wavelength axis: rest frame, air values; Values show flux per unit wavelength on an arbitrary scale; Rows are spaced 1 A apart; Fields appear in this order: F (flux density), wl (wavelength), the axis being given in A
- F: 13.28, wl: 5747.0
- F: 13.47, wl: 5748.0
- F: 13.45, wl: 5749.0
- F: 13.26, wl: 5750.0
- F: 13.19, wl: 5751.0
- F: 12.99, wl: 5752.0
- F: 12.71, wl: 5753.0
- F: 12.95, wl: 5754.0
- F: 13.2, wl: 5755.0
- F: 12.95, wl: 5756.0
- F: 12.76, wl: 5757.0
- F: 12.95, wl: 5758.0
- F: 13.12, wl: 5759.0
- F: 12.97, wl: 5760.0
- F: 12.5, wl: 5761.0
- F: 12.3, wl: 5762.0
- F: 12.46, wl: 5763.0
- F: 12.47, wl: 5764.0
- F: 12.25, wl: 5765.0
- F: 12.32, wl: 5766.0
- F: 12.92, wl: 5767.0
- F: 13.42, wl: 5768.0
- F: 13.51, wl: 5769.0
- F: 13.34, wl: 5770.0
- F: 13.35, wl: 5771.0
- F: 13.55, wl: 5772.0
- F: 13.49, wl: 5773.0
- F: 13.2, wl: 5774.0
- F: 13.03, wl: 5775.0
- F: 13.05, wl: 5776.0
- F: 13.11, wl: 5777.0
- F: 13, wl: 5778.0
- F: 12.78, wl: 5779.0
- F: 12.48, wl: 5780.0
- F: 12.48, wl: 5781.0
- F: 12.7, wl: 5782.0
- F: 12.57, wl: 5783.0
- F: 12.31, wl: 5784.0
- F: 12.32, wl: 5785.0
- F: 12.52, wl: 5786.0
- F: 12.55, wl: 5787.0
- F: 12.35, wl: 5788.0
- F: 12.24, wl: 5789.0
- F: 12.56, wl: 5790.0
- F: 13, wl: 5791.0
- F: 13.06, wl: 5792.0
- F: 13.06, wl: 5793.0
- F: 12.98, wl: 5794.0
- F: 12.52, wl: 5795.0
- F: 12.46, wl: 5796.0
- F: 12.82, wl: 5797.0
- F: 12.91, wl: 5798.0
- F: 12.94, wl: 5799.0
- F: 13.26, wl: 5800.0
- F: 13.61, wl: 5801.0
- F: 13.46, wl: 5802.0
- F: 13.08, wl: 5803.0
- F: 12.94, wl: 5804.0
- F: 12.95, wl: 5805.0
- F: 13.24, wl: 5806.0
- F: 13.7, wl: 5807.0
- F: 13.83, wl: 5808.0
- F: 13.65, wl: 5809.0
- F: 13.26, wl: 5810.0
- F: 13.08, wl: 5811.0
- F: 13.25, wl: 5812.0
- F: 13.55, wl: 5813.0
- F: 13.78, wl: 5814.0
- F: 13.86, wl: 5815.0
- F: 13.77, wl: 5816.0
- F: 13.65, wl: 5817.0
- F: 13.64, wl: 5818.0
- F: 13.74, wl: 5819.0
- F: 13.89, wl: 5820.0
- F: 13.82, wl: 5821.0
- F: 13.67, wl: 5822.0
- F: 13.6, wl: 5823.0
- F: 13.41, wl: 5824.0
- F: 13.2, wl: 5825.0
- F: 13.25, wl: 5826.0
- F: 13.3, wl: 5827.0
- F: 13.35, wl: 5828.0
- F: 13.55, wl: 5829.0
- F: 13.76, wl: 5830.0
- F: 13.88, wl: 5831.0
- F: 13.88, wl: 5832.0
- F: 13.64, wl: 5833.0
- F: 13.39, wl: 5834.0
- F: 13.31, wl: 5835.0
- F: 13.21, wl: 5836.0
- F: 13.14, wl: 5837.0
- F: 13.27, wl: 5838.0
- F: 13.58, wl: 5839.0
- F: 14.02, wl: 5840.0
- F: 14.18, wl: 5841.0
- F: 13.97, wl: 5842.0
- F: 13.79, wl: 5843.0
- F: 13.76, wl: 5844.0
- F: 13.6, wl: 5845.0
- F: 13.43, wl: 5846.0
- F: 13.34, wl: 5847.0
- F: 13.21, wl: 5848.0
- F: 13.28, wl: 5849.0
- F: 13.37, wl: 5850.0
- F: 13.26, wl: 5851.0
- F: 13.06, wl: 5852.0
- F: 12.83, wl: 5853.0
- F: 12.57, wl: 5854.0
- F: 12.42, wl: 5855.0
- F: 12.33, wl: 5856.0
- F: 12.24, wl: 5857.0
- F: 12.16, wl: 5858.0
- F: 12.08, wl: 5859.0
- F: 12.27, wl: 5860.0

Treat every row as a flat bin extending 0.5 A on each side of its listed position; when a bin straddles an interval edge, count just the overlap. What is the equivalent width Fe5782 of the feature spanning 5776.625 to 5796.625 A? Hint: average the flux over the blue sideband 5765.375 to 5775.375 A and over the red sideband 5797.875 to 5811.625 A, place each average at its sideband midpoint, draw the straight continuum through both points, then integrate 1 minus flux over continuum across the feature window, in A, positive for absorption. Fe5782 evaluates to 0.9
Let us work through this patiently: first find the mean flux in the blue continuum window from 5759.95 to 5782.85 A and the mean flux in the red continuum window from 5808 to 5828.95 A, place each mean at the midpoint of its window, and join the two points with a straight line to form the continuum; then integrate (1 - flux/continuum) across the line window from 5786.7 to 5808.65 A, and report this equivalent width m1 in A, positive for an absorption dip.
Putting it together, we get 0.4 A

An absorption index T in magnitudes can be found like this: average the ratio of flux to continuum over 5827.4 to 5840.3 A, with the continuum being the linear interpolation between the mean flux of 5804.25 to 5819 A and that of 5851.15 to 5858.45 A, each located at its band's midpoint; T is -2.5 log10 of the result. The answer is -0.04 mag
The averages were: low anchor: 13.5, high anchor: 12.6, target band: 13.5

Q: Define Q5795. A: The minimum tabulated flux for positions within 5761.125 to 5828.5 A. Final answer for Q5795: 12.24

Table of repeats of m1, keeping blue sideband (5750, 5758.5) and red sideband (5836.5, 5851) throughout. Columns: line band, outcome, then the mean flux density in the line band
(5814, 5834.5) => -0.3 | 13.6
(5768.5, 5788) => 0.3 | 12.9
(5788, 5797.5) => 0.4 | 12.7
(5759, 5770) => 0.2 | 12.8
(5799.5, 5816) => -0.1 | 13.4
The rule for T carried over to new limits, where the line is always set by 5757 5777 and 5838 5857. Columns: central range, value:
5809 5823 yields -0.04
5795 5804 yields 0.01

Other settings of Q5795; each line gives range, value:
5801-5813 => 12.94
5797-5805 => 12.82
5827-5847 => 13.14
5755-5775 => 12.25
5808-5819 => 13.08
